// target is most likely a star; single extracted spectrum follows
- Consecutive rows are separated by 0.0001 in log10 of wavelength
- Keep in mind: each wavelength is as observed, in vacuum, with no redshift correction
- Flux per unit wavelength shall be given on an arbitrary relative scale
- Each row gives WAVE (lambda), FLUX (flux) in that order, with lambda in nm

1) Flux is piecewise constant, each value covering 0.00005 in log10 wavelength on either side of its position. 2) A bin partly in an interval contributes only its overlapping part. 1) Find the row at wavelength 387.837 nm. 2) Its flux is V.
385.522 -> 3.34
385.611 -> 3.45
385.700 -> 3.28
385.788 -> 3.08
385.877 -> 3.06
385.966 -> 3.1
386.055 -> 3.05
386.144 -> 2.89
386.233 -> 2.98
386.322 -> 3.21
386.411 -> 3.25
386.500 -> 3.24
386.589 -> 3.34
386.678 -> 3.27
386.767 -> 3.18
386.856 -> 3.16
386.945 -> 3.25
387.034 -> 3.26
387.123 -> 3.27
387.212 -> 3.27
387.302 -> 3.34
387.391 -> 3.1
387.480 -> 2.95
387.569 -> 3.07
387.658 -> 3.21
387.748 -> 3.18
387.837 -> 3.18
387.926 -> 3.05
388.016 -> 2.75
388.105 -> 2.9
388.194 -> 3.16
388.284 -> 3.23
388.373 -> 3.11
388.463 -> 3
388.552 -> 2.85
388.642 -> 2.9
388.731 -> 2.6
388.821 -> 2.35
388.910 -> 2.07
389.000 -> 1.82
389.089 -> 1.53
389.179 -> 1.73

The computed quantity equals 3.18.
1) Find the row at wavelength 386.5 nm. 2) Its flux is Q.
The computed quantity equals 3.24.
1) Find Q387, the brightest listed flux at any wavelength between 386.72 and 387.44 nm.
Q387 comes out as 3.34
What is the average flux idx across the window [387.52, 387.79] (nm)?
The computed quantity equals 3.15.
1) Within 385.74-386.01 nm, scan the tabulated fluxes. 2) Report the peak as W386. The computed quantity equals 3.1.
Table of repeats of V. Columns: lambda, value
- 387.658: 3.21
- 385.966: 3.1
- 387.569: 3.07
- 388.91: 2.07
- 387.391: 3.1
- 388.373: 3.11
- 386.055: 3.05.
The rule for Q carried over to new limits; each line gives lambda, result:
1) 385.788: 3.08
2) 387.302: 3.34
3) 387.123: 3.27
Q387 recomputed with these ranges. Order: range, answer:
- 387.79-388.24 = 3.18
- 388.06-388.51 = 3.23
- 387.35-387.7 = 3.21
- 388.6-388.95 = 2.9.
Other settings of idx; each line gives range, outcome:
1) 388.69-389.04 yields 2.21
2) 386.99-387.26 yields 3.26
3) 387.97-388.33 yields 3.01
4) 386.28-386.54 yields 3.23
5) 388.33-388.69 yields 2.96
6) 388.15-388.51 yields 3.12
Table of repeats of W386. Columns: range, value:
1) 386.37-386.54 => 3.25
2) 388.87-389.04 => 2.07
